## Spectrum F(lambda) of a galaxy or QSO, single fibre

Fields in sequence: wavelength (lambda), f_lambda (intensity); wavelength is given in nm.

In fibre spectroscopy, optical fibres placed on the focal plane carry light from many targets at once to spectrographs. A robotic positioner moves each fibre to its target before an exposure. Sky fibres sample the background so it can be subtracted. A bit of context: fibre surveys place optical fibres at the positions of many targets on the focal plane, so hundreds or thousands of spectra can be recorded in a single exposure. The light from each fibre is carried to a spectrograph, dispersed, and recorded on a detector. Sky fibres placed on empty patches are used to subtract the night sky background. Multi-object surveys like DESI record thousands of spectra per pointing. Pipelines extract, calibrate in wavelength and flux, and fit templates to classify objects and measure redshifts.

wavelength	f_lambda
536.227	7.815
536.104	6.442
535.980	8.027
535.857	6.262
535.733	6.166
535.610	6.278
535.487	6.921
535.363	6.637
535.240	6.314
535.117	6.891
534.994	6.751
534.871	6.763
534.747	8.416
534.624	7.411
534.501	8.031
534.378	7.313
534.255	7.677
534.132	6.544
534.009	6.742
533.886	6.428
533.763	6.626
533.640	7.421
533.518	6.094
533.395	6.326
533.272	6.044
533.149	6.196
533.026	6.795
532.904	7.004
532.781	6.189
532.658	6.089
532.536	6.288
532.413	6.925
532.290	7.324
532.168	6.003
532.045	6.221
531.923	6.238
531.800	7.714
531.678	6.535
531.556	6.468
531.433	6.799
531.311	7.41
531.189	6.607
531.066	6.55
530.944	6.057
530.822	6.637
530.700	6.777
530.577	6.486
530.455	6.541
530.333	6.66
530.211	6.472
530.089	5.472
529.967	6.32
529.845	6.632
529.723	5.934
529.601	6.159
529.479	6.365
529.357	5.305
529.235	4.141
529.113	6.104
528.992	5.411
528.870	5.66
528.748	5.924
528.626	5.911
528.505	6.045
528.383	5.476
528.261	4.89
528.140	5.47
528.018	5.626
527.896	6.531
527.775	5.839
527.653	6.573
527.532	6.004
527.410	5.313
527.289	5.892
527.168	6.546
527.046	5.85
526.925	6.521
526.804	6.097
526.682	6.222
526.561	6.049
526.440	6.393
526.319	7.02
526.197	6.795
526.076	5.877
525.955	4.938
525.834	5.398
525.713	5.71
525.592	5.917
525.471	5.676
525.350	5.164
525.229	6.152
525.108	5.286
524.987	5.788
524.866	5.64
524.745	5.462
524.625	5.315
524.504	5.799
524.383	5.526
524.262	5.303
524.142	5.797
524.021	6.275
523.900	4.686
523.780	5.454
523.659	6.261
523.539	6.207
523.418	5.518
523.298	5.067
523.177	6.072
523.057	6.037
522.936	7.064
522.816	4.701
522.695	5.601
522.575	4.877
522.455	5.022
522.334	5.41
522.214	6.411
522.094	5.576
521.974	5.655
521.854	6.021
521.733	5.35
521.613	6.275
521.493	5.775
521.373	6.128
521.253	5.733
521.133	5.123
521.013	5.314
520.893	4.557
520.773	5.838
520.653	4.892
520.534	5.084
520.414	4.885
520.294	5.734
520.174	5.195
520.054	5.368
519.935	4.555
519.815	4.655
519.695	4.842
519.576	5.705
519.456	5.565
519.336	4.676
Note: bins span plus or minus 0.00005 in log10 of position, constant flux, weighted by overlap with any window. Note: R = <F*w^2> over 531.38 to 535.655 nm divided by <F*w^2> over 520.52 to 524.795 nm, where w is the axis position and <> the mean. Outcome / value 1.3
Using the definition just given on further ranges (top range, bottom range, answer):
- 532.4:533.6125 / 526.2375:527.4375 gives 1.05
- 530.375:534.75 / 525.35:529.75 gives 1.17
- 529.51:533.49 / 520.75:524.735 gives 1.19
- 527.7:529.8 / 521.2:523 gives 1.03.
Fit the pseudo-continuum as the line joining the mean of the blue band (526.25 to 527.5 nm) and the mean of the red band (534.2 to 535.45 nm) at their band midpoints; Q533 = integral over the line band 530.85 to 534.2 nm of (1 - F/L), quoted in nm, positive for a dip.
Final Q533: 0.16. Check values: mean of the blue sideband 6.19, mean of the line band 6.58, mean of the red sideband 7.21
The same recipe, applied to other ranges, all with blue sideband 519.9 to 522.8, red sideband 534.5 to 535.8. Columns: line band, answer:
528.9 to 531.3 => 0.079 nm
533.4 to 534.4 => -0.005 nm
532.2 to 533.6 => 0.038 nm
